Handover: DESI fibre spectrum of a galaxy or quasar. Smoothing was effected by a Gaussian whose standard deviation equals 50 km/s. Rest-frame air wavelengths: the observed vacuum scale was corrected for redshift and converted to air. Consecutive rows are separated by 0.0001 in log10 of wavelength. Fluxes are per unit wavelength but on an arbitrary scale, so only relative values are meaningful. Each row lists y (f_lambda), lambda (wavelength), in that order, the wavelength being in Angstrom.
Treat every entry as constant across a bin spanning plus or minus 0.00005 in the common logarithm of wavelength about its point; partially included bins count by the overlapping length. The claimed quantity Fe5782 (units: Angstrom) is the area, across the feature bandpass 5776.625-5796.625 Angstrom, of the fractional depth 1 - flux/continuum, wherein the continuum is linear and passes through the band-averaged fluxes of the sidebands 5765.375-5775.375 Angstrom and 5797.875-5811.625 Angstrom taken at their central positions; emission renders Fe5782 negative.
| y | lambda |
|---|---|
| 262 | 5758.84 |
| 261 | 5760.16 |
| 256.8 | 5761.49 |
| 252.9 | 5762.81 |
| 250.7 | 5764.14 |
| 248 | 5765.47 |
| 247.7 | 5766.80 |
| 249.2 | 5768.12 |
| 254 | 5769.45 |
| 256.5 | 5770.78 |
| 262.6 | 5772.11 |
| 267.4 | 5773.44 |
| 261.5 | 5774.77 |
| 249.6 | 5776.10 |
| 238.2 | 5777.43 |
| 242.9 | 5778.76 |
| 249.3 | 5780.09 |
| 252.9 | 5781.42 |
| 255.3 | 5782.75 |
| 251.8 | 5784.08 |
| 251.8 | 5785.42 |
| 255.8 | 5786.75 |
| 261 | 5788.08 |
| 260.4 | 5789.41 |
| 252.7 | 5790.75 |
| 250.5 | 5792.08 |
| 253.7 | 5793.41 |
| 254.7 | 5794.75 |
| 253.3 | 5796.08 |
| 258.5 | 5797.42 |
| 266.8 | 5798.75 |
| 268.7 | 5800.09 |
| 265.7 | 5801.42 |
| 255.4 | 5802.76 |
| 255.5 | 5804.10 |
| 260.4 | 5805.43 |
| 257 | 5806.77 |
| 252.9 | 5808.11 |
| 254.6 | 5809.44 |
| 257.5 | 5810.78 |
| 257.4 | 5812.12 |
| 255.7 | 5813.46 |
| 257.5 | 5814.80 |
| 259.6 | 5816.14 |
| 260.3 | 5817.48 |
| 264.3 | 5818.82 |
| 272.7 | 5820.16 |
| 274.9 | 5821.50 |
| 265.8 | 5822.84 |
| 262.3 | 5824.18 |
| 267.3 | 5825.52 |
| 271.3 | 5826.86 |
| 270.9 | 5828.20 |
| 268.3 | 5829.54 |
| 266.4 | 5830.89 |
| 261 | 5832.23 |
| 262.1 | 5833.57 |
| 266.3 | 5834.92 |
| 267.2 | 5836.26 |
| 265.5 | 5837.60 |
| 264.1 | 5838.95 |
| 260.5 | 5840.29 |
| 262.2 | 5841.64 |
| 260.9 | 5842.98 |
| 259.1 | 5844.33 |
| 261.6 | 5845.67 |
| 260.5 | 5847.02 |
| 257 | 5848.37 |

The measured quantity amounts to 0.4 Angstrom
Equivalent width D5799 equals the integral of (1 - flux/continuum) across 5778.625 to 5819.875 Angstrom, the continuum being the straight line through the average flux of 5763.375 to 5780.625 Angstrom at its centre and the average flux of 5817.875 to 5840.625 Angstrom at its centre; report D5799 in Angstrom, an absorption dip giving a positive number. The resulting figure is 0.3 Angstrom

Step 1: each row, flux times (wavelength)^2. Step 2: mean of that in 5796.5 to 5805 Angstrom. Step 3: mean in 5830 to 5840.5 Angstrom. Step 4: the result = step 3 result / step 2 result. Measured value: 1.02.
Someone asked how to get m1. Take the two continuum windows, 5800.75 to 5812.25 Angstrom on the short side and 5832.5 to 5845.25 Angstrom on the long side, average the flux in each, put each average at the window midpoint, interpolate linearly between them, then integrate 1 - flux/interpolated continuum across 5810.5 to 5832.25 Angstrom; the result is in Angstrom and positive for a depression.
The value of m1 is -0.4 Angstrom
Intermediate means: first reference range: 257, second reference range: 263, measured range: 264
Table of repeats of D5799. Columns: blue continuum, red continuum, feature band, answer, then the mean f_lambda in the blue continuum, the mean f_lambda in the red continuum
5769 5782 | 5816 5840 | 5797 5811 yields 0.1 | 253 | 266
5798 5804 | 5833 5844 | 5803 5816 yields 0.3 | 263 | 263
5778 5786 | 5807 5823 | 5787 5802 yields -0.3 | 250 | 261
